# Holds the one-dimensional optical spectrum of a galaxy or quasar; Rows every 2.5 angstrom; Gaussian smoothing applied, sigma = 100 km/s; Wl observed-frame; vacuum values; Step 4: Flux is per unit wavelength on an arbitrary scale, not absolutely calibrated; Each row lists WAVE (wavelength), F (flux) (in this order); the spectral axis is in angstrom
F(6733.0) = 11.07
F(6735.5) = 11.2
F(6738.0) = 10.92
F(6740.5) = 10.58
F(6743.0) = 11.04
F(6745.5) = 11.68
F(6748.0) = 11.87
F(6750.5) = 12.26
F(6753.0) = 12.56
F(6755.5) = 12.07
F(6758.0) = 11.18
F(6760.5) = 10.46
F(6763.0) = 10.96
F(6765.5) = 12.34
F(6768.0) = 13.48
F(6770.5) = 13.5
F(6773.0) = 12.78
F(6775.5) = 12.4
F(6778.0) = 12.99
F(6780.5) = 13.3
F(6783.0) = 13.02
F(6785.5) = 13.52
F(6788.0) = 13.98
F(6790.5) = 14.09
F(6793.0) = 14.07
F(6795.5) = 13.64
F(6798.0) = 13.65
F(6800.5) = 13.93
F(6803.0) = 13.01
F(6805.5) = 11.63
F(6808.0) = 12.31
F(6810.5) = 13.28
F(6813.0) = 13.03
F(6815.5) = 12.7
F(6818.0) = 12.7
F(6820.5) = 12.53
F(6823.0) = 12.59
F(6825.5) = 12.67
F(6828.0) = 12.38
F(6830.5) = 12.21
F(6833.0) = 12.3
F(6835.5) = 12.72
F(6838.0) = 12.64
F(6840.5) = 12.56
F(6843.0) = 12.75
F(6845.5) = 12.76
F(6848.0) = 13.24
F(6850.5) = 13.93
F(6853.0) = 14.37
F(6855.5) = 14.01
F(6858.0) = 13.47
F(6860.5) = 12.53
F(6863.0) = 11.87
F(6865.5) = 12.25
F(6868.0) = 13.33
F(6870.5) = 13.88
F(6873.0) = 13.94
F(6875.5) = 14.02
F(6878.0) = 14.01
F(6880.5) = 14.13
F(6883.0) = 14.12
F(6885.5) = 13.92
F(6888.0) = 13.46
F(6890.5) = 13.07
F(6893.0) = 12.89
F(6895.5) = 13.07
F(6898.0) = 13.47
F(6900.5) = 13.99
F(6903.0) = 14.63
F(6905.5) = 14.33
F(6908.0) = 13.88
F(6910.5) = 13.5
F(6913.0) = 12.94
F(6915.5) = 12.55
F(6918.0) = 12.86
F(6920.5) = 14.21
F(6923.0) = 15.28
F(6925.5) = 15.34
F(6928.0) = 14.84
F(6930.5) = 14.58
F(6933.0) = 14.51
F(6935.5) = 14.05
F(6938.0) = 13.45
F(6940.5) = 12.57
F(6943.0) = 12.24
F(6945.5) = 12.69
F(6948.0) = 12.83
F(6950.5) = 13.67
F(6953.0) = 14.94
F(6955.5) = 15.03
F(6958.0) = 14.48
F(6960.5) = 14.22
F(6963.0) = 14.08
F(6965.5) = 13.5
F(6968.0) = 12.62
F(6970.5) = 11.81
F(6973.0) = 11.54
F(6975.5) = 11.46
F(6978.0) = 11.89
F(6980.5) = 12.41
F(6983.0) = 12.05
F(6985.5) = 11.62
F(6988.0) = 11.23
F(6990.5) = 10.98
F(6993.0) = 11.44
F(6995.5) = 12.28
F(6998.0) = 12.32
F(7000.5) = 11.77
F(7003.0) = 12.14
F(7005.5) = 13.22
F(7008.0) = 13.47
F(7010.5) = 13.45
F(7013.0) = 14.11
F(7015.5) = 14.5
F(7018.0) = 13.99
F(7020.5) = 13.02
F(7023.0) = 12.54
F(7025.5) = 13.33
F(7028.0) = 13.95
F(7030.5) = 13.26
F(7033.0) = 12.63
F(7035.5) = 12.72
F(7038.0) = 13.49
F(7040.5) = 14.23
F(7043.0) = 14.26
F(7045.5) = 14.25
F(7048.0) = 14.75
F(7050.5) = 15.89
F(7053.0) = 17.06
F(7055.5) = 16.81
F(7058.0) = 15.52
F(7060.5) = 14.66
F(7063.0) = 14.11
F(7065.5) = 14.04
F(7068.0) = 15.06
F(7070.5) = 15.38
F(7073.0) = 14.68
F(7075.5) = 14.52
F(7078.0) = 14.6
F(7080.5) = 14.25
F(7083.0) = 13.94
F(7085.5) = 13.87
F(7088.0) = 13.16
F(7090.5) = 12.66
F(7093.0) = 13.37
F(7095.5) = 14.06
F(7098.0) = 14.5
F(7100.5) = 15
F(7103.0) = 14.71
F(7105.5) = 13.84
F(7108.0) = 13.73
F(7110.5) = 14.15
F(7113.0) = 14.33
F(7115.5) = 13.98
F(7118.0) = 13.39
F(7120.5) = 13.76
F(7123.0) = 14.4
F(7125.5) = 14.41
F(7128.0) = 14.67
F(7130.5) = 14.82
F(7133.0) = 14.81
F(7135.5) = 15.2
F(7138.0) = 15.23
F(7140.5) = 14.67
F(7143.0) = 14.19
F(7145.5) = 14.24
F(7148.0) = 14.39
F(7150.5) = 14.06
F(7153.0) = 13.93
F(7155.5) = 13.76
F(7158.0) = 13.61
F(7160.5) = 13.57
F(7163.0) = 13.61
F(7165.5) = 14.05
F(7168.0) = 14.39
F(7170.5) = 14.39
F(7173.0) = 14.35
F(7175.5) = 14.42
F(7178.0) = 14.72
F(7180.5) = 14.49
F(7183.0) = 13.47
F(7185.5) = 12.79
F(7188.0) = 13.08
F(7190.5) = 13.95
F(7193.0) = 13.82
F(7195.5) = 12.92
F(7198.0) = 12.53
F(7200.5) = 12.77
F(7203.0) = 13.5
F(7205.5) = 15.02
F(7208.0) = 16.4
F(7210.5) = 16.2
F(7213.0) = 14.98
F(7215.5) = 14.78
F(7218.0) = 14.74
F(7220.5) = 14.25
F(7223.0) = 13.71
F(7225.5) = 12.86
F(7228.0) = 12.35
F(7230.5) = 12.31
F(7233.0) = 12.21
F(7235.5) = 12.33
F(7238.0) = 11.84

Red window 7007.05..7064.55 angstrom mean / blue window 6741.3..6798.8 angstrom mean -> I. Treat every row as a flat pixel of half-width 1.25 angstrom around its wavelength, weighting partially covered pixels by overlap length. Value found 1.12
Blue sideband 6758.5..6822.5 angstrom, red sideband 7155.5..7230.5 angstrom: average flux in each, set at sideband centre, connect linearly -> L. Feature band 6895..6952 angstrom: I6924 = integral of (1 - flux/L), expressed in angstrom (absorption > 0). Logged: -2.0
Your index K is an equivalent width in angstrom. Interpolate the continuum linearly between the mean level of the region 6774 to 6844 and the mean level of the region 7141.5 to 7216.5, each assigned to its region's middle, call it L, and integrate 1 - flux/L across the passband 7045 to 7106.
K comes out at -3.7 angstrom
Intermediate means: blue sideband 13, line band 14.6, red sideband 14.1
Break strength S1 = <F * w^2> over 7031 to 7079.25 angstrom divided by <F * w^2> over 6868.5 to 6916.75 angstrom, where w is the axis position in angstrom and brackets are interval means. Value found 1.12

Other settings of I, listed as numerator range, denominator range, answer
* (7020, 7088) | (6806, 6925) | 1.08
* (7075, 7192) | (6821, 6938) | 1.05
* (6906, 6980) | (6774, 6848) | 1.04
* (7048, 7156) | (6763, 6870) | 1.11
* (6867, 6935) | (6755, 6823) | 1.08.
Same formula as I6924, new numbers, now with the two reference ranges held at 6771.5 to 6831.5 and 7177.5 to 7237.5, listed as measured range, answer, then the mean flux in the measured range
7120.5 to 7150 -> -2.1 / 14.6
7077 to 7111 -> -1.1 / 14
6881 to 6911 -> -1.2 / 13.7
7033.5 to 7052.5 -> -1.2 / 14.3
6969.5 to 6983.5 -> 1.5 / 11.9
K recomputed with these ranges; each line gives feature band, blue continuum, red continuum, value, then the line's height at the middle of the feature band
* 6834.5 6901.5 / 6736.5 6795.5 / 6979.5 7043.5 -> -4.0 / 12.6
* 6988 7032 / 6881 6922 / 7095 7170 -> 3.2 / 13.9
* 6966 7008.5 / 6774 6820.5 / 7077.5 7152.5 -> 5.5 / 13.8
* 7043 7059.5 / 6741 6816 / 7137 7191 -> -2.3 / 13.7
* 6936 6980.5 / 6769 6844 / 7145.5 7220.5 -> 1.0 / 13.4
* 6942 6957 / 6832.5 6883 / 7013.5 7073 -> 0.2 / 13.8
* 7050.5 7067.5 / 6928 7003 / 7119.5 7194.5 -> -2.4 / 13.5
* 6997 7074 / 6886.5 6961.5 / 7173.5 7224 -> -0.5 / 13.9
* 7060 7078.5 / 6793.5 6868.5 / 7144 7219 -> -1.2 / 13.7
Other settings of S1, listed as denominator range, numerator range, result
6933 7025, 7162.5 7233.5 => 1.15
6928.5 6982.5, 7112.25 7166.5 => 1.13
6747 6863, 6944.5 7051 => 1.08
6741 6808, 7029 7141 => 1.24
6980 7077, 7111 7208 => 1.07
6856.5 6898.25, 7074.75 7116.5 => 1.12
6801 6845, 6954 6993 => 1.04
